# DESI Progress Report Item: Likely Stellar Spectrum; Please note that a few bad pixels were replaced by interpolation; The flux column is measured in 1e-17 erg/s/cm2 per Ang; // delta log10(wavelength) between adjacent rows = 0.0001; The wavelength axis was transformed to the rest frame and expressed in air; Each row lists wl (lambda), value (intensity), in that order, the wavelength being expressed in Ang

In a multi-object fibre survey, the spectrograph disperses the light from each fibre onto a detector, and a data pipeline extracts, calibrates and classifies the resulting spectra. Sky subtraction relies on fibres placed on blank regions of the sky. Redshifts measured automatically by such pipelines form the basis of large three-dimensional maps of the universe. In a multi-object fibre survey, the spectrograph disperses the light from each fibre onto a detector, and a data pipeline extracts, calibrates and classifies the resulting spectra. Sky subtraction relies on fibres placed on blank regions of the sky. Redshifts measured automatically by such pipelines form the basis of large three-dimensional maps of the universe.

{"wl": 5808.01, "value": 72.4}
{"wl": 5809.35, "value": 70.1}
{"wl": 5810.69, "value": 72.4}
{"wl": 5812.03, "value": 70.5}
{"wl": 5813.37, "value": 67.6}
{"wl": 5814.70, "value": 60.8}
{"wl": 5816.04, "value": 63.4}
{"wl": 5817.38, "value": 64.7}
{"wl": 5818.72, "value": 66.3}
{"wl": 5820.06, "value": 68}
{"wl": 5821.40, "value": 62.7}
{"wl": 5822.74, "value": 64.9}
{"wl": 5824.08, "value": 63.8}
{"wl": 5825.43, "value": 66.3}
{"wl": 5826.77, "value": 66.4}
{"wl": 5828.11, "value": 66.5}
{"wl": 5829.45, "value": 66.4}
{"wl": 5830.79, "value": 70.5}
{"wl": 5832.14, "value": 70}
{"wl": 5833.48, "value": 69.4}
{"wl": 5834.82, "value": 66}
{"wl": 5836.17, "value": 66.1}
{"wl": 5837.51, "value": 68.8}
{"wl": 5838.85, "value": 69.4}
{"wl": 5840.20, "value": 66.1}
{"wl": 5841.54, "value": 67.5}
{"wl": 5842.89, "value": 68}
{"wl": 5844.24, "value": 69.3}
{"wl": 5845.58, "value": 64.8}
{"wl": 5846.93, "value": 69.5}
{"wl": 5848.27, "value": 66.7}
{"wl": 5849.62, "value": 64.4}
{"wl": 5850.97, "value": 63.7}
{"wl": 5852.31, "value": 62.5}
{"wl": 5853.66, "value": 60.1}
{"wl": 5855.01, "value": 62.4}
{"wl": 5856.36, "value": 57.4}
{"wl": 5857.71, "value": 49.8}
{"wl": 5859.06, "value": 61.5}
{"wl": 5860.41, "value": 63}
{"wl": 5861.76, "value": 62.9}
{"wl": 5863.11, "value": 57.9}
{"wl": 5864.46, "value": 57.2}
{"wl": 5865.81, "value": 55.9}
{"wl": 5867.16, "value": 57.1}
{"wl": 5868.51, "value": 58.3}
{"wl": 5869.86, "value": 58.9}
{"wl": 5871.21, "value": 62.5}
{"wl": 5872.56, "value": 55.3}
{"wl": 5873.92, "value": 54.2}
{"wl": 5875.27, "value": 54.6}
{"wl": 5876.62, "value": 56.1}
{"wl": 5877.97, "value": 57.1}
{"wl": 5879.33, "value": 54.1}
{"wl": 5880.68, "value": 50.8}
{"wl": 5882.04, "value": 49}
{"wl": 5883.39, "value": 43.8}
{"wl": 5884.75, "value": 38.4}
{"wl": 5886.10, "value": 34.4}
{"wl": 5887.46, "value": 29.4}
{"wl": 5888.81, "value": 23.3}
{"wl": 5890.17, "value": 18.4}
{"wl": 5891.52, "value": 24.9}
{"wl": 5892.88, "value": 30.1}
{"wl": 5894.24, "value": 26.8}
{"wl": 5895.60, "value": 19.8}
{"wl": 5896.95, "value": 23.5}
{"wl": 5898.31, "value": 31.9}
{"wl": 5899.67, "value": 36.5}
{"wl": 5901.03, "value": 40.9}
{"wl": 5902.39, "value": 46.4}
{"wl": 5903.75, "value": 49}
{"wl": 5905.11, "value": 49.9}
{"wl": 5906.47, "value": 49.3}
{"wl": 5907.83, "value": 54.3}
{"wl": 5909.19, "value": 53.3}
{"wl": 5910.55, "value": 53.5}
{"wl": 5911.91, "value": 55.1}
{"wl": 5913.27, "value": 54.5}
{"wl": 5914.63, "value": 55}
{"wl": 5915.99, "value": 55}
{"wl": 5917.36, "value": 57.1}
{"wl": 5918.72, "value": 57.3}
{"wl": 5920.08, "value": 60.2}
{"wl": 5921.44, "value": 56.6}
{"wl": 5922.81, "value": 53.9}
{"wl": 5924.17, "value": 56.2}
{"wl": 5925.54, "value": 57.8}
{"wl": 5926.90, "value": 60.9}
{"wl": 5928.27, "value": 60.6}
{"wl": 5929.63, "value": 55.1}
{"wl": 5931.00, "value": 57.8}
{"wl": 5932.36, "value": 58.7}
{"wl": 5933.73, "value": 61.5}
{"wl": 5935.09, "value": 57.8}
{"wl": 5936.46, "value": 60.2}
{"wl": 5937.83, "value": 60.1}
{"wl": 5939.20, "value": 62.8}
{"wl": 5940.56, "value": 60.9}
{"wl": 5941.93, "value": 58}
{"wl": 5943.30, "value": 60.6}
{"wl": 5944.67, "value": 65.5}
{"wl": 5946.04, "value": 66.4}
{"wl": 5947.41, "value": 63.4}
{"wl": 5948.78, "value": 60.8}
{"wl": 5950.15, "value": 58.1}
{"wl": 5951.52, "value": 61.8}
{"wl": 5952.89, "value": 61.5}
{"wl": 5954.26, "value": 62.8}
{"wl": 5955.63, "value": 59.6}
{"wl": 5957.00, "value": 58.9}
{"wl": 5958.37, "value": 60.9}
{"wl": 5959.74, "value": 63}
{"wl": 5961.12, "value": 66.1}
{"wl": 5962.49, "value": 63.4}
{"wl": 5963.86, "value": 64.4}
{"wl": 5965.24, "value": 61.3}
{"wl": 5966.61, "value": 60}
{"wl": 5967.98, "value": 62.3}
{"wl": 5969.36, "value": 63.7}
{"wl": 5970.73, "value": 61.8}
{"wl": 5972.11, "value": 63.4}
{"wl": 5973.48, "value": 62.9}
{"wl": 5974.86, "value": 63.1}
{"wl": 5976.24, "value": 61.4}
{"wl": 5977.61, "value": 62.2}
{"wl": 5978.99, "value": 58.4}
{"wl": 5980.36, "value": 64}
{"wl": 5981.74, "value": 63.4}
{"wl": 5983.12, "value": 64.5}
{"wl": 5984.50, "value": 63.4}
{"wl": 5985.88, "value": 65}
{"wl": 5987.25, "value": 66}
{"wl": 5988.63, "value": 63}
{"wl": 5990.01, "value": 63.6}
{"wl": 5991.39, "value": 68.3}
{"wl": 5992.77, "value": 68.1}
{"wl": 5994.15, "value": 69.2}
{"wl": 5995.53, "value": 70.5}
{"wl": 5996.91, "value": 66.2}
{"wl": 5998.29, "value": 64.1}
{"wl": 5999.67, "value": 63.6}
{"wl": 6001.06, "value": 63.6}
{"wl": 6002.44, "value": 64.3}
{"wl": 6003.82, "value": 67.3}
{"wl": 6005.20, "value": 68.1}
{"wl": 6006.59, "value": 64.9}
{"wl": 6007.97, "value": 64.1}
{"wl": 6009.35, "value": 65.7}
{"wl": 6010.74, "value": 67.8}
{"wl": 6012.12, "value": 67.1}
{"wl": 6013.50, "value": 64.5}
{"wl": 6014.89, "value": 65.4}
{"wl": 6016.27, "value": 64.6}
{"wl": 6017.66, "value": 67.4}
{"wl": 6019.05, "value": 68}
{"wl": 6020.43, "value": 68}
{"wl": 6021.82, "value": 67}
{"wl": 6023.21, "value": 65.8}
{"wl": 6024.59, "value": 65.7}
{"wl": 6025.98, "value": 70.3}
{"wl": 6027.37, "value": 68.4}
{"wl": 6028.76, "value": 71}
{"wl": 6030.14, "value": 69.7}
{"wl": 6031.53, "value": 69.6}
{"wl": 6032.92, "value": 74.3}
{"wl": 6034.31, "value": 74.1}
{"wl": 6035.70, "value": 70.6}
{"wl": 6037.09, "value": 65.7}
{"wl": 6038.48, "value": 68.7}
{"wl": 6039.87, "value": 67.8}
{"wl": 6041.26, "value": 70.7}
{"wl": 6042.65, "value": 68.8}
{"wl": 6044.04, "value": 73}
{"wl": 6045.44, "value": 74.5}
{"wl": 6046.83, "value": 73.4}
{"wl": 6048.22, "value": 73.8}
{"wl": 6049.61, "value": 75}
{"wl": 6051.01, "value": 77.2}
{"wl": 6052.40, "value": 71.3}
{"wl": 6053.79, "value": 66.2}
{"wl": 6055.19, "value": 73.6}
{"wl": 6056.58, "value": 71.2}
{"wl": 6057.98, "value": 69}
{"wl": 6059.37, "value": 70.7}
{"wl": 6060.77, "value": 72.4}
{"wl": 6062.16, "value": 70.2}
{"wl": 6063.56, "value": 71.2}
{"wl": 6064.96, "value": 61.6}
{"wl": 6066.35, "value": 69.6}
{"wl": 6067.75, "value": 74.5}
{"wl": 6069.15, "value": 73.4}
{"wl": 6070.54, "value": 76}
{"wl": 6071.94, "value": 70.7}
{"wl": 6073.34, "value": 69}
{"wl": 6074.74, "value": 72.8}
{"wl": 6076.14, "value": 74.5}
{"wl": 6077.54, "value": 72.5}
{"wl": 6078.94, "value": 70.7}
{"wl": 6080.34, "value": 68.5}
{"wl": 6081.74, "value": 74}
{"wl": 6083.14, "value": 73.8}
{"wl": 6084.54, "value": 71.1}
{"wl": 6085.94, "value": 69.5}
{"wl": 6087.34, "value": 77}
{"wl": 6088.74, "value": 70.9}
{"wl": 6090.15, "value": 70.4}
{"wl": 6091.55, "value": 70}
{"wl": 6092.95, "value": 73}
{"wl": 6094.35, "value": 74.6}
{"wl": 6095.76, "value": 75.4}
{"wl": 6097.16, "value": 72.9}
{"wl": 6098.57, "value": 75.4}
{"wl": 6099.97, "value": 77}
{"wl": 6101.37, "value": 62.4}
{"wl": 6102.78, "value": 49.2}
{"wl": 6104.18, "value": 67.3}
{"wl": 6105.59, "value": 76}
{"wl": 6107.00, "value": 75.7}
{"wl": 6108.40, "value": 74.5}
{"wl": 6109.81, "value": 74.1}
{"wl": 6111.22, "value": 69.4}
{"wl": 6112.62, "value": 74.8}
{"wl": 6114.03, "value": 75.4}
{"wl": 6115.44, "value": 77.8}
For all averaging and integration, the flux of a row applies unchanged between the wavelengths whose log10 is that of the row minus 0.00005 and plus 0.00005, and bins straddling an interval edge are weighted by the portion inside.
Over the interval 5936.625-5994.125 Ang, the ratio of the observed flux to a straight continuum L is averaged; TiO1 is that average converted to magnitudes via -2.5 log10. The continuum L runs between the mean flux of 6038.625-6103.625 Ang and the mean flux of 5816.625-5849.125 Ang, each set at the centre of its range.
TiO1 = 0.110 mag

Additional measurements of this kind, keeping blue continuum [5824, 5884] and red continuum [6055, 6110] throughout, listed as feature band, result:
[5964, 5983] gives 0.07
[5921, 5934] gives 0.12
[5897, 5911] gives 0.37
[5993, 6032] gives 0.02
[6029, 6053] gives -0.03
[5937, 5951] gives 0.07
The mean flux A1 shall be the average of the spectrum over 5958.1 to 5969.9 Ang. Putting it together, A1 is 62.8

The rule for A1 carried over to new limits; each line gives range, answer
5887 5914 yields 38.7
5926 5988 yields 61.7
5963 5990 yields 62.9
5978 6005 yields 65.1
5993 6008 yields 66.1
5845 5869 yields 60.8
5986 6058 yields 68.4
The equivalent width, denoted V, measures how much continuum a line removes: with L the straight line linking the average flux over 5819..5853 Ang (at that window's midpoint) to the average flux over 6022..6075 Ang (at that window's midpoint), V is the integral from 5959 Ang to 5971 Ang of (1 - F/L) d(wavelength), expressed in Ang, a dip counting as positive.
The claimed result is 1.1 Ang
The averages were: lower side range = 66.7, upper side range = 70.8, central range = 62.9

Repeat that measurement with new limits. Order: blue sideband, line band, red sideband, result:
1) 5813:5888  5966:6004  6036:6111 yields 1.7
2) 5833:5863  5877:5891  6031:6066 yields 5.4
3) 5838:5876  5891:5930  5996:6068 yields 9.8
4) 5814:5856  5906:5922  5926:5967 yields 1.9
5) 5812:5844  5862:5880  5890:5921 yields -1.0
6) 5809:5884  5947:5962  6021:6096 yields 1.2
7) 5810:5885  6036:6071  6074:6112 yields -0.5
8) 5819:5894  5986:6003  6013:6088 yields 0.2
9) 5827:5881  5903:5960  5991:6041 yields 5.8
